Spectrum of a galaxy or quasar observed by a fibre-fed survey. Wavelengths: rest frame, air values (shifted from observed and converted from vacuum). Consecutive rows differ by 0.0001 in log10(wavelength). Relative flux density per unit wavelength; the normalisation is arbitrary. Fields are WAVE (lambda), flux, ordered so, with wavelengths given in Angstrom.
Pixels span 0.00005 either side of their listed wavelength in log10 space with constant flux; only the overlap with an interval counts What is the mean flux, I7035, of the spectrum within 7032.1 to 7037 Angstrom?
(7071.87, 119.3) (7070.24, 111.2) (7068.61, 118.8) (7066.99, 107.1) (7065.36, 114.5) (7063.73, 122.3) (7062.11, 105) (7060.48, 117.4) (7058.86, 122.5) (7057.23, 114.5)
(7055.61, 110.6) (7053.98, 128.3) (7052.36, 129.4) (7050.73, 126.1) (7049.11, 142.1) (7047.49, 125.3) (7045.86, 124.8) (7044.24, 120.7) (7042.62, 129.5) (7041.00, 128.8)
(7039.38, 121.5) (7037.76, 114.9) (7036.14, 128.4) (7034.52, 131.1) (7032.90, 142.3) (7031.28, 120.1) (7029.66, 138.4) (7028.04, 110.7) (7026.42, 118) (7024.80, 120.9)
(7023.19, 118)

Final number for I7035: 134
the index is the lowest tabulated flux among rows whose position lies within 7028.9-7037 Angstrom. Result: 120.1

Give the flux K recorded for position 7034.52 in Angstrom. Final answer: 131.1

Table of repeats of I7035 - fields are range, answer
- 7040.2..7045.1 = 126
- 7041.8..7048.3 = 125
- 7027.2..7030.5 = 124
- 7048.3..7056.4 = 127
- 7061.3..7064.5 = 114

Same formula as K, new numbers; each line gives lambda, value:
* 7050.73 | 126.1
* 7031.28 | 120.1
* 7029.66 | 138.4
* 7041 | 128.8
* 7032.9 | 142.3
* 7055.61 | 110.6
